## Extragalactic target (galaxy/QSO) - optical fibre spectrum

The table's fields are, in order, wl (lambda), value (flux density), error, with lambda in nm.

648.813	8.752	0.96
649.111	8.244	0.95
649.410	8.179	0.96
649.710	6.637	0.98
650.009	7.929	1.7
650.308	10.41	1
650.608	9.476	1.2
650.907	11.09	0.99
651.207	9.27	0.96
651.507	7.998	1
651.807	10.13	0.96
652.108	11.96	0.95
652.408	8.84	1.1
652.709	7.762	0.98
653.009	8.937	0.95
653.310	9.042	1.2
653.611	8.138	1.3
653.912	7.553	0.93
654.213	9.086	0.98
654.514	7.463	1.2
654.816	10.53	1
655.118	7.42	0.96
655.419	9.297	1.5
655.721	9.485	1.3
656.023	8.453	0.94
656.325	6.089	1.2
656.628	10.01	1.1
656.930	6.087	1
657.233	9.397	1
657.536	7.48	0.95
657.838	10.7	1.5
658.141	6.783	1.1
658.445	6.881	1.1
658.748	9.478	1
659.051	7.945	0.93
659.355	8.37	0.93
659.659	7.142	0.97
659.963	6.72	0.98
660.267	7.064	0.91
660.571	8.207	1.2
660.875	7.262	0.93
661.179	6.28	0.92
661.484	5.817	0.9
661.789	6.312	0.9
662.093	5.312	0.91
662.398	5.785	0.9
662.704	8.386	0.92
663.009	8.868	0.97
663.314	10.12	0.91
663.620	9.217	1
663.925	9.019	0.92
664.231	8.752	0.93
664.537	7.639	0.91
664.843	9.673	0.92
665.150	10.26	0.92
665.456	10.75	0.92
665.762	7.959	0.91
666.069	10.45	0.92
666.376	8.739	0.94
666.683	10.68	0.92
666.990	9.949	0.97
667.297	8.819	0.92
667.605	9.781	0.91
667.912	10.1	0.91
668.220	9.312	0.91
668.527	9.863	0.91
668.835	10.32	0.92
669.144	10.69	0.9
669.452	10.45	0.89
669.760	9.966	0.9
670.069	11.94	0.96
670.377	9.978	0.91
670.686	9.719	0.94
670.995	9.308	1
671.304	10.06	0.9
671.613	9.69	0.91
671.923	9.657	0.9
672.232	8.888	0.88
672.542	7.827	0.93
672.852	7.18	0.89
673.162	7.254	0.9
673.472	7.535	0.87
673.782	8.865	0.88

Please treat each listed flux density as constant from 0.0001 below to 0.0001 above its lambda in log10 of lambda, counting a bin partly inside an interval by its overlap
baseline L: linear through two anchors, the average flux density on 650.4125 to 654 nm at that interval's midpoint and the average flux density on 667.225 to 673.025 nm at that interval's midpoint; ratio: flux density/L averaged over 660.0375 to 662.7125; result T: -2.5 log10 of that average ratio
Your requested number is 0.39 mag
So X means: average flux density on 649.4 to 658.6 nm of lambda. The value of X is 8.67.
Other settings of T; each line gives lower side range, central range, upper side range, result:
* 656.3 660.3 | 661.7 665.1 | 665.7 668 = 0.096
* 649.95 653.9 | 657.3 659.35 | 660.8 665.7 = 0.044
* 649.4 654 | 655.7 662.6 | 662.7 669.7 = 0.234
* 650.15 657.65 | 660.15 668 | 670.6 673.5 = 0.036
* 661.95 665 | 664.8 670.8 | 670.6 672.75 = -0.138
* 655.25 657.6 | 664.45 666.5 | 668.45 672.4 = 0.001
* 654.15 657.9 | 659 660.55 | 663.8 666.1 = 0.180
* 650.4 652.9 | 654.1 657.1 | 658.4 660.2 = 0.034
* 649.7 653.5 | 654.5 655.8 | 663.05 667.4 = 0.044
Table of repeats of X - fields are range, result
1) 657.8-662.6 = 7.18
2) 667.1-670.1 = 10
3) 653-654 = 8.4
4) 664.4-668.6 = 9.57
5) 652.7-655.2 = 8.5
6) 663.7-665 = 8.8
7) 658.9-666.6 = 8.11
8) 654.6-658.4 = 8.41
